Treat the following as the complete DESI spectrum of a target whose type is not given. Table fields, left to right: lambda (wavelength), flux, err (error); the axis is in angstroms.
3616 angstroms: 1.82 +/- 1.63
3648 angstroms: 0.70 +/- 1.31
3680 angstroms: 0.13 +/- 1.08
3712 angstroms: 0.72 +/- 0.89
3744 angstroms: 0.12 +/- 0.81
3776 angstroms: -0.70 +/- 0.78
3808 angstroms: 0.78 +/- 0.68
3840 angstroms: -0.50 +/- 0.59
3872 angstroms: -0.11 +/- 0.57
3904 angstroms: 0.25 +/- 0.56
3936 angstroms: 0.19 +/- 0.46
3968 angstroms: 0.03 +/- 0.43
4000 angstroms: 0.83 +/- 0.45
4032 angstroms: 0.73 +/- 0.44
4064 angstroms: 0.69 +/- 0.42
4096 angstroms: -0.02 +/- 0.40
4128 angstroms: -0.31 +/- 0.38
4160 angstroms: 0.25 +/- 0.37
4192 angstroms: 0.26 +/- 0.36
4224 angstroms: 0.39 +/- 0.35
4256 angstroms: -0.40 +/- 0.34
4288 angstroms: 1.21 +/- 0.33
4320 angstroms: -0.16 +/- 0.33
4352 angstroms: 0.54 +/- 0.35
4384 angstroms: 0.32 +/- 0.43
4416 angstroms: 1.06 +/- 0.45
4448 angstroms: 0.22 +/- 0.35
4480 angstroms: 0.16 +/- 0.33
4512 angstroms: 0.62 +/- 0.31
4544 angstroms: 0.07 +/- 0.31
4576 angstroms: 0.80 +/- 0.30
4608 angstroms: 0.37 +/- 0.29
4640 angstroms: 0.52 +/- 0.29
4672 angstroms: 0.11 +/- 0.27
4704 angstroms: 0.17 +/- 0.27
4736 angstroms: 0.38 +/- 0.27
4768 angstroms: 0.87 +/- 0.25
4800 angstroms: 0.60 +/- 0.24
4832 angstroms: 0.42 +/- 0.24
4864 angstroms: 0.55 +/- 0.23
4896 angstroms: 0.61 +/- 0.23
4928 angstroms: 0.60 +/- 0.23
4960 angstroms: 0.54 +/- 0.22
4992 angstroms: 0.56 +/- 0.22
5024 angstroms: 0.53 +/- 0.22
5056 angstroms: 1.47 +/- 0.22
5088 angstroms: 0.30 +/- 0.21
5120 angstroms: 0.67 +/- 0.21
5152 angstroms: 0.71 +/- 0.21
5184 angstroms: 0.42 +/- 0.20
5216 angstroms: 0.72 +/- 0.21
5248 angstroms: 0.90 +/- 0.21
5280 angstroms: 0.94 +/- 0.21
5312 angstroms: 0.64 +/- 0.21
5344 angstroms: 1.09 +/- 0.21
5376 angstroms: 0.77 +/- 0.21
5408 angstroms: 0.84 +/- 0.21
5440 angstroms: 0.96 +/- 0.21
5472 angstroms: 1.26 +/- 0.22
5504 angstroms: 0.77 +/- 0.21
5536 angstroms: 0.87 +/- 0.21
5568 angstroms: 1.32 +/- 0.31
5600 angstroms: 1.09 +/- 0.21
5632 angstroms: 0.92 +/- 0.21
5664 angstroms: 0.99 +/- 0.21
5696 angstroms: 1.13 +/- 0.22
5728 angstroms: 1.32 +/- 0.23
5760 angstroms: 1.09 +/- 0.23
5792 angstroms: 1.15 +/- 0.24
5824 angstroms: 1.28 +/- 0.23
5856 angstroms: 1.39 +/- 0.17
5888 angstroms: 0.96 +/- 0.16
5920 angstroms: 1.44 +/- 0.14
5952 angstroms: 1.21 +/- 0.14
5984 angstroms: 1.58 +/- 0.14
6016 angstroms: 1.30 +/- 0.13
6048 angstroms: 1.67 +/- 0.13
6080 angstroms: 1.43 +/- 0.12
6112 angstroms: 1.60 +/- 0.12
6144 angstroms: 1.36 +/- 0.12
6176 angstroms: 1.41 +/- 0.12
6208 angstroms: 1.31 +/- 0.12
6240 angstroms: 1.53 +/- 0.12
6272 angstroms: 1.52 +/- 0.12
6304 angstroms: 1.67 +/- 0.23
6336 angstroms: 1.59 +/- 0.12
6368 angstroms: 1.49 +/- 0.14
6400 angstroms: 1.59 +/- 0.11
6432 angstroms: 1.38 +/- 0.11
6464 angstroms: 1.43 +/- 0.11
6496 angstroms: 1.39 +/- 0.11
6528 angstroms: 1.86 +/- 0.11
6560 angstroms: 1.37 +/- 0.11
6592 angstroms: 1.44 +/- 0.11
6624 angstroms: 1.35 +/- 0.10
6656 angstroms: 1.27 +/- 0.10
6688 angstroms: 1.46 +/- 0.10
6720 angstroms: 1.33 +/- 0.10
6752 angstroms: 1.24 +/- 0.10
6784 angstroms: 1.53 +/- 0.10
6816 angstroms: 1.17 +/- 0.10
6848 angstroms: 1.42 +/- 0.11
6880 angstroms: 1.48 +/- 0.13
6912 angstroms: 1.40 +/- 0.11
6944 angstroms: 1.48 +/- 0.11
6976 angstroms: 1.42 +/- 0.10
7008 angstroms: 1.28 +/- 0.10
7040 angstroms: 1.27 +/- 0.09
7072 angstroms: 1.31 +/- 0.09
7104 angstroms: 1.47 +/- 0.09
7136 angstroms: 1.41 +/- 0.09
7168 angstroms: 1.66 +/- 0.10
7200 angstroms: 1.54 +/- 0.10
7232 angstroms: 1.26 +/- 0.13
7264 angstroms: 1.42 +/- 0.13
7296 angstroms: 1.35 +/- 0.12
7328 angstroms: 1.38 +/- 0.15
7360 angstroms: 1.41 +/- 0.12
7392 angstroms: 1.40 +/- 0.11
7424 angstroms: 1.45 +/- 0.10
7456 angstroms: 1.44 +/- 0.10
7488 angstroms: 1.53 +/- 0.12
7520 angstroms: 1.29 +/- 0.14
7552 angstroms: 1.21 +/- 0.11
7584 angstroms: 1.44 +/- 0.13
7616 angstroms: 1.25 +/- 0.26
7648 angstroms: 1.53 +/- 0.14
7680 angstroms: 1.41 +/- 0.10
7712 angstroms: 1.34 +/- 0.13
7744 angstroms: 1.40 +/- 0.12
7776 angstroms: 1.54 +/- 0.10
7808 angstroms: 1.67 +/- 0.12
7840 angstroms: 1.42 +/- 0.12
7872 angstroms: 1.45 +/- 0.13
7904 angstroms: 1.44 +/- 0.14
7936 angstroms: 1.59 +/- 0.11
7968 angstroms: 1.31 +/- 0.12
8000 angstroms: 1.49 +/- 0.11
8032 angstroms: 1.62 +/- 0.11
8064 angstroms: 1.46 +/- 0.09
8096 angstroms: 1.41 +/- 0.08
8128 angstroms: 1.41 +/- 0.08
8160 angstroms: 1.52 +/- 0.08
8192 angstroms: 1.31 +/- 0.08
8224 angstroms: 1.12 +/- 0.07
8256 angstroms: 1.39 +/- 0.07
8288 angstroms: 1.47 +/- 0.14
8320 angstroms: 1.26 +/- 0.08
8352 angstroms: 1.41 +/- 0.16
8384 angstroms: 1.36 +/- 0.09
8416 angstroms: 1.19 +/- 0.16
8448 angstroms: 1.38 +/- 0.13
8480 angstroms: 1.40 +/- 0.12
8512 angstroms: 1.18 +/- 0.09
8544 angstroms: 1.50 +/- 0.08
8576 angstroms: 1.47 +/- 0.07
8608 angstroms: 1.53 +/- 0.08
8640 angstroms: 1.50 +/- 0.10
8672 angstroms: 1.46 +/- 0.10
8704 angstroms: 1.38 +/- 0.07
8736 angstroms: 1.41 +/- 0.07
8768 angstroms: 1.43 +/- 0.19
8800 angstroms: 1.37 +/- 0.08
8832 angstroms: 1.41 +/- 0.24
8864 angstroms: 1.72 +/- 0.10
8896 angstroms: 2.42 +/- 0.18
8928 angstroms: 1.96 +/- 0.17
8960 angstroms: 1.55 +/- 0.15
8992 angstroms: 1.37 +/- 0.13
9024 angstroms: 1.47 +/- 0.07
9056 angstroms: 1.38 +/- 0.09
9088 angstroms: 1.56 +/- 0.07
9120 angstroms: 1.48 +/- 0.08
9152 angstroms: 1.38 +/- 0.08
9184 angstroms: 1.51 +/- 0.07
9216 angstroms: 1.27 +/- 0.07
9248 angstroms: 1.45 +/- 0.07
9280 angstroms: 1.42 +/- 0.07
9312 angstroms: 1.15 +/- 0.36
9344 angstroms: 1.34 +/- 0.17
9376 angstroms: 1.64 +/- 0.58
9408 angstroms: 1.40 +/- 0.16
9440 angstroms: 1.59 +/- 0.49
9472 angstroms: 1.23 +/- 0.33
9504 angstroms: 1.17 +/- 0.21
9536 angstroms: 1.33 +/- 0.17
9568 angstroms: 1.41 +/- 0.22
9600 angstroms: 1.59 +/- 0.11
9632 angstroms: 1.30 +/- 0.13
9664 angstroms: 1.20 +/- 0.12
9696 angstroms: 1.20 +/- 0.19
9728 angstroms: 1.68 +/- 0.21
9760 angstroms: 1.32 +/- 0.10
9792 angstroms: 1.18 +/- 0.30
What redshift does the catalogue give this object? 0.35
